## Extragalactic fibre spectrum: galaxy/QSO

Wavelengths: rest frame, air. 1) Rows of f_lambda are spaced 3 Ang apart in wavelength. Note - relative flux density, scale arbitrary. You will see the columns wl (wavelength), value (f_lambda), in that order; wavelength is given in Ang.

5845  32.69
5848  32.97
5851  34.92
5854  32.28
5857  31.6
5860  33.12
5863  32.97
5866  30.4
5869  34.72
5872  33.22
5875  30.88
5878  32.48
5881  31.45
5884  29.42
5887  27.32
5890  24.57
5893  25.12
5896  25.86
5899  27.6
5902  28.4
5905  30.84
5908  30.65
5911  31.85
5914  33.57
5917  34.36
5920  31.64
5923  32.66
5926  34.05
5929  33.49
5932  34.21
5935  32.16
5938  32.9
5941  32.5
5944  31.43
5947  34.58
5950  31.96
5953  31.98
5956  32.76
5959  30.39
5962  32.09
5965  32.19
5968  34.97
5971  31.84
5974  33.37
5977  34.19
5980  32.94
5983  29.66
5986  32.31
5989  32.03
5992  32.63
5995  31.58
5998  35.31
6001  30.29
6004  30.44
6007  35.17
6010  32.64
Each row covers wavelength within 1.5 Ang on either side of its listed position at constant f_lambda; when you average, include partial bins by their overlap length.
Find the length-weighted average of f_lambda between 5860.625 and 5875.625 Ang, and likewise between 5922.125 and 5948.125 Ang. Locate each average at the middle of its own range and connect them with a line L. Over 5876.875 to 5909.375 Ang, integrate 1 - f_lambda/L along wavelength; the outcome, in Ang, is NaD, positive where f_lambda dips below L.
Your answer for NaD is 4.27 Ang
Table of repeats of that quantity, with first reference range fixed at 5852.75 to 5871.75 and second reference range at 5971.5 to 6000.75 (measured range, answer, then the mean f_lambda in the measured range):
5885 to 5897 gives 2.5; 25.9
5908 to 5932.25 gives -0.3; 33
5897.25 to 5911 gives 1.3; 29.6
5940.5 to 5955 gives 0.0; 32.5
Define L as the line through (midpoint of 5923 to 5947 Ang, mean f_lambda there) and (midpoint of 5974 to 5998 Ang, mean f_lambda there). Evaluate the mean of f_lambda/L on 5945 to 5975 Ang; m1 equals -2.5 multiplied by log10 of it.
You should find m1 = 0.006 mag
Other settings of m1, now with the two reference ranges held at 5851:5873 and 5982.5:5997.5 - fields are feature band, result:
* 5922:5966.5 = -0.01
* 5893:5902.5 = 0.21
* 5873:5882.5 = 0.03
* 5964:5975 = -0.03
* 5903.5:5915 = 0.03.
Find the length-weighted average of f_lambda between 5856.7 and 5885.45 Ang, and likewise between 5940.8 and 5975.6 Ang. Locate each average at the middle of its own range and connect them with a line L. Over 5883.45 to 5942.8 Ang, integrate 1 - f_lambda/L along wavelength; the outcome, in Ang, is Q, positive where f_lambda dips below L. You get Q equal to 2.9 Ang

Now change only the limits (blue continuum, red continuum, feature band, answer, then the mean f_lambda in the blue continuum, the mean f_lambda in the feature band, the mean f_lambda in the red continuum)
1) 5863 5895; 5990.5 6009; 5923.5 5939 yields -1.1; 30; 33.3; 32.6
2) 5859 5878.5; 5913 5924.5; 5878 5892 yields 1.8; 32.5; 28.5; 33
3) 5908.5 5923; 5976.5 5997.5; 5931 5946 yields -0.1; 32.7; 32.7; 32.2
